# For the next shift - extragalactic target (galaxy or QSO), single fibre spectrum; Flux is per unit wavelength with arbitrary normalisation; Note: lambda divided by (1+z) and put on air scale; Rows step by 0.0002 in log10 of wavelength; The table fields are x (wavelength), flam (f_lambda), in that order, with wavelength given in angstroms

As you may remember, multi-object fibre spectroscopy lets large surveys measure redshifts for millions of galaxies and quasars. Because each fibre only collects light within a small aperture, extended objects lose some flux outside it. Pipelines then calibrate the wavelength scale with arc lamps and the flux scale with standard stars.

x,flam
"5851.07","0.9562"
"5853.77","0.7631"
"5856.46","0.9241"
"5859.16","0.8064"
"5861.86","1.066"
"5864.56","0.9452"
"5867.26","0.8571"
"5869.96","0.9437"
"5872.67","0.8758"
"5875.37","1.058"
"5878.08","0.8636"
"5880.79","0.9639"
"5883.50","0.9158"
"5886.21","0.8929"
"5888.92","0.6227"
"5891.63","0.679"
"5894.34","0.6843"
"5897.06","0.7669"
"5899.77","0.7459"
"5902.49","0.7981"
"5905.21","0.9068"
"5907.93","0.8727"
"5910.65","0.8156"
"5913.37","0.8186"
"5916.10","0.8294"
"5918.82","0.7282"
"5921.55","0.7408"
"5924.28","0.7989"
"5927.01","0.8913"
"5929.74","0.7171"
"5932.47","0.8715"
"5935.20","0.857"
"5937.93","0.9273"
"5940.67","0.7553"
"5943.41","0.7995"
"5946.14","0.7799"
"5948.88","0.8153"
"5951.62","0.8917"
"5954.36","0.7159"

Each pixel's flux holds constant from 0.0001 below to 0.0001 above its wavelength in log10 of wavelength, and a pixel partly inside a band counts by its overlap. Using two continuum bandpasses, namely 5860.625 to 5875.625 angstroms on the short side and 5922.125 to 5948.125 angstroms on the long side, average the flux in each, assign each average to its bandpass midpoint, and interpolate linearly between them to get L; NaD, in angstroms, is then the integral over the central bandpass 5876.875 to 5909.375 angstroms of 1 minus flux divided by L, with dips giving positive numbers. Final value 3.3 angstroms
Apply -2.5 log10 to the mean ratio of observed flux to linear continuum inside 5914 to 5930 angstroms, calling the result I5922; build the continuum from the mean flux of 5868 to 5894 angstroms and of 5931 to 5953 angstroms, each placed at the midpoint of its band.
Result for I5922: 0.07 mag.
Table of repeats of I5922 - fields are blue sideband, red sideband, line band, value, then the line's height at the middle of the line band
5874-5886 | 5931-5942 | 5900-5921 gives 0.10 mag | 0.895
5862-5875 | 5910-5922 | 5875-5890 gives 0.01 mag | 0.89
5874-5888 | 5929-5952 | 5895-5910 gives 0.10 mag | 0.891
